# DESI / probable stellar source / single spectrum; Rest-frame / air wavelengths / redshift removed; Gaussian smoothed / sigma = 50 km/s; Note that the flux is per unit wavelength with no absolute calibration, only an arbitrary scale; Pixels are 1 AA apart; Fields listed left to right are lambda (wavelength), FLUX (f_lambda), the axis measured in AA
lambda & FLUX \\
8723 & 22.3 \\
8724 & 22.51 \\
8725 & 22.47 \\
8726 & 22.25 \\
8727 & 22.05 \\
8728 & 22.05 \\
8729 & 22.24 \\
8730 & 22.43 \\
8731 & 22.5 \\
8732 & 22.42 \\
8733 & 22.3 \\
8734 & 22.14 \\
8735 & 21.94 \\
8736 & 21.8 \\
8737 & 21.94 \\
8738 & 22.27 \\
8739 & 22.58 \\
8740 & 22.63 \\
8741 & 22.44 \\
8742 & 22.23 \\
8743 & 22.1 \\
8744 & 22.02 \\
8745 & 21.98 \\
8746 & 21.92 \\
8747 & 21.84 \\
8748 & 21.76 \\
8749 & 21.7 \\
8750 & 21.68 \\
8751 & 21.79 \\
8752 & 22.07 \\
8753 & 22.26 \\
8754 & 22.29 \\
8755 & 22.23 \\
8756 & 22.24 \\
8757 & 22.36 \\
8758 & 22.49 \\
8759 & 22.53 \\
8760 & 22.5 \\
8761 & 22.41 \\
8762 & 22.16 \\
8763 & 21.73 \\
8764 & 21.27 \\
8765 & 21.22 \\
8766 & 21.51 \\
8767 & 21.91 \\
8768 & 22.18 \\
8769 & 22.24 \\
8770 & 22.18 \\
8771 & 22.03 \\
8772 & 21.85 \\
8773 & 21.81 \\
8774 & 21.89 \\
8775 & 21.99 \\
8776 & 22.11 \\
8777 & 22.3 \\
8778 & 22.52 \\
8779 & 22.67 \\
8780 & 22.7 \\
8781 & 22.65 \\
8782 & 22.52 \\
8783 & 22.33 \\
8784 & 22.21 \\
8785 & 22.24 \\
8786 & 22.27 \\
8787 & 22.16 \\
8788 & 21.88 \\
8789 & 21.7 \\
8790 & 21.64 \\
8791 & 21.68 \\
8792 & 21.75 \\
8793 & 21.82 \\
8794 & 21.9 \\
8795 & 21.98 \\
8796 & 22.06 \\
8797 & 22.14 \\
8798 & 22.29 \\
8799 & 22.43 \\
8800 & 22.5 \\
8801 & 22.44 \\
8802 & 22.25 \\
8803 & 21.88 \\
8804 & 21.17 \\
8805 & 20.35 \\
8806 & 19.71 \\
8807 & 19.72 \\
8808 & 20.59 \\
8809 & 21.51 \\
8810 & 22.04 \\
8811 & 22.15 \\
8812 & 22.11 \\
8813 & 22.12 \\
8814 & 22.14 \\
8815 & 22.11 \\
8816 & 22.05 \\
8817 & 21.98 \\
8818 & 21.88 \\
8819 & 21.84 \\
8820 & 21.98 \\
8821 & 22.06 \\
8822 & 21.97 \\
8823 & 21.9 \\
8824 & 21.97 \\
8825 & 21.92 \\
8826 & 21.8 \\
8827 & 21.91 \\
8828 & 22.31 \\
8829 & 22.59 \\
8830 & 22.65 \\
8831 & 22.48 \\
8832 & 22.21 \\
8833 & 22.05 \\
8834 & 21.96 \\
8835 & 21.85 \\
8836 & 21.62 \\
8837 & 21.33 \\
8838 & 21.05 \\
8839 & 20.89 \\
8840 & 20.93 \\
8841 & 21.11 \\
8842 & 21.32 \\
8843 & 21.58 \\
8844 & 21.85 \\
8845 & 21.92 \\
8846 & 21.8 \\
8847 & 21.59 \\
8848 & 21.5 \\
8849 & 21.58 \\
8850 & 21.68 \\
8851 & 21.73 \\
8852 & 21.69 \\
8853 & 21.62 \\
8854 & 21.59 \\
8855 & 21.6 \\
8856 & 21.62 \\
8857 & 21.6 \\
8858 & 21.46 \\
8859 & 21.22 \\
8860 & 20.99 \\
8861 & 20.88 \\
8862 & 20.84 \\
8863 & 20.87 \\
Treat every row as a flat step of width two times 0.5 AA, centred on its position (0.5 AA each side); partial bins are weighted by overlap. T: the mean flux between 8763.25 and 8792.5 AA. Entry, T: 22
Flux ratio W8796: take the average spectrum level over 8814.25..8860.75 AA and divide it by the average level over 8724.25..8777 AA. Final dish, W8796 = 1.0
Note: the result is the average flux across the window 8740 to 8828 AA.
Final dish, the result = 22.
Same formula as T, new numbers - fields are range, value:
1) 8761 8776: 21.9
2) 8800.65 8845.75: 21.7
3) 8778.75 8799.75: 22.1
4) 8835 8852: 21.5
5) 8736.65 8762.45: 22.2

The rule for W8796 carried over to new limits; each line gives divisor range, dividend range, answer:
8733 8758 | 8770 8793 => 1.00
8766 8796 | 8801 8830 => 0.98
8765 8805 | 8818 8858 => 0.99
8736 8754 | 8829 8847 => 0.98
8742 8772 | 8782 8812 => 0.99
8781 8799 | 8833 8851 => 0.98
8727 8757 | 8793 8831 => 0.99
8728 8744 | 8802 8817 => 0.96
